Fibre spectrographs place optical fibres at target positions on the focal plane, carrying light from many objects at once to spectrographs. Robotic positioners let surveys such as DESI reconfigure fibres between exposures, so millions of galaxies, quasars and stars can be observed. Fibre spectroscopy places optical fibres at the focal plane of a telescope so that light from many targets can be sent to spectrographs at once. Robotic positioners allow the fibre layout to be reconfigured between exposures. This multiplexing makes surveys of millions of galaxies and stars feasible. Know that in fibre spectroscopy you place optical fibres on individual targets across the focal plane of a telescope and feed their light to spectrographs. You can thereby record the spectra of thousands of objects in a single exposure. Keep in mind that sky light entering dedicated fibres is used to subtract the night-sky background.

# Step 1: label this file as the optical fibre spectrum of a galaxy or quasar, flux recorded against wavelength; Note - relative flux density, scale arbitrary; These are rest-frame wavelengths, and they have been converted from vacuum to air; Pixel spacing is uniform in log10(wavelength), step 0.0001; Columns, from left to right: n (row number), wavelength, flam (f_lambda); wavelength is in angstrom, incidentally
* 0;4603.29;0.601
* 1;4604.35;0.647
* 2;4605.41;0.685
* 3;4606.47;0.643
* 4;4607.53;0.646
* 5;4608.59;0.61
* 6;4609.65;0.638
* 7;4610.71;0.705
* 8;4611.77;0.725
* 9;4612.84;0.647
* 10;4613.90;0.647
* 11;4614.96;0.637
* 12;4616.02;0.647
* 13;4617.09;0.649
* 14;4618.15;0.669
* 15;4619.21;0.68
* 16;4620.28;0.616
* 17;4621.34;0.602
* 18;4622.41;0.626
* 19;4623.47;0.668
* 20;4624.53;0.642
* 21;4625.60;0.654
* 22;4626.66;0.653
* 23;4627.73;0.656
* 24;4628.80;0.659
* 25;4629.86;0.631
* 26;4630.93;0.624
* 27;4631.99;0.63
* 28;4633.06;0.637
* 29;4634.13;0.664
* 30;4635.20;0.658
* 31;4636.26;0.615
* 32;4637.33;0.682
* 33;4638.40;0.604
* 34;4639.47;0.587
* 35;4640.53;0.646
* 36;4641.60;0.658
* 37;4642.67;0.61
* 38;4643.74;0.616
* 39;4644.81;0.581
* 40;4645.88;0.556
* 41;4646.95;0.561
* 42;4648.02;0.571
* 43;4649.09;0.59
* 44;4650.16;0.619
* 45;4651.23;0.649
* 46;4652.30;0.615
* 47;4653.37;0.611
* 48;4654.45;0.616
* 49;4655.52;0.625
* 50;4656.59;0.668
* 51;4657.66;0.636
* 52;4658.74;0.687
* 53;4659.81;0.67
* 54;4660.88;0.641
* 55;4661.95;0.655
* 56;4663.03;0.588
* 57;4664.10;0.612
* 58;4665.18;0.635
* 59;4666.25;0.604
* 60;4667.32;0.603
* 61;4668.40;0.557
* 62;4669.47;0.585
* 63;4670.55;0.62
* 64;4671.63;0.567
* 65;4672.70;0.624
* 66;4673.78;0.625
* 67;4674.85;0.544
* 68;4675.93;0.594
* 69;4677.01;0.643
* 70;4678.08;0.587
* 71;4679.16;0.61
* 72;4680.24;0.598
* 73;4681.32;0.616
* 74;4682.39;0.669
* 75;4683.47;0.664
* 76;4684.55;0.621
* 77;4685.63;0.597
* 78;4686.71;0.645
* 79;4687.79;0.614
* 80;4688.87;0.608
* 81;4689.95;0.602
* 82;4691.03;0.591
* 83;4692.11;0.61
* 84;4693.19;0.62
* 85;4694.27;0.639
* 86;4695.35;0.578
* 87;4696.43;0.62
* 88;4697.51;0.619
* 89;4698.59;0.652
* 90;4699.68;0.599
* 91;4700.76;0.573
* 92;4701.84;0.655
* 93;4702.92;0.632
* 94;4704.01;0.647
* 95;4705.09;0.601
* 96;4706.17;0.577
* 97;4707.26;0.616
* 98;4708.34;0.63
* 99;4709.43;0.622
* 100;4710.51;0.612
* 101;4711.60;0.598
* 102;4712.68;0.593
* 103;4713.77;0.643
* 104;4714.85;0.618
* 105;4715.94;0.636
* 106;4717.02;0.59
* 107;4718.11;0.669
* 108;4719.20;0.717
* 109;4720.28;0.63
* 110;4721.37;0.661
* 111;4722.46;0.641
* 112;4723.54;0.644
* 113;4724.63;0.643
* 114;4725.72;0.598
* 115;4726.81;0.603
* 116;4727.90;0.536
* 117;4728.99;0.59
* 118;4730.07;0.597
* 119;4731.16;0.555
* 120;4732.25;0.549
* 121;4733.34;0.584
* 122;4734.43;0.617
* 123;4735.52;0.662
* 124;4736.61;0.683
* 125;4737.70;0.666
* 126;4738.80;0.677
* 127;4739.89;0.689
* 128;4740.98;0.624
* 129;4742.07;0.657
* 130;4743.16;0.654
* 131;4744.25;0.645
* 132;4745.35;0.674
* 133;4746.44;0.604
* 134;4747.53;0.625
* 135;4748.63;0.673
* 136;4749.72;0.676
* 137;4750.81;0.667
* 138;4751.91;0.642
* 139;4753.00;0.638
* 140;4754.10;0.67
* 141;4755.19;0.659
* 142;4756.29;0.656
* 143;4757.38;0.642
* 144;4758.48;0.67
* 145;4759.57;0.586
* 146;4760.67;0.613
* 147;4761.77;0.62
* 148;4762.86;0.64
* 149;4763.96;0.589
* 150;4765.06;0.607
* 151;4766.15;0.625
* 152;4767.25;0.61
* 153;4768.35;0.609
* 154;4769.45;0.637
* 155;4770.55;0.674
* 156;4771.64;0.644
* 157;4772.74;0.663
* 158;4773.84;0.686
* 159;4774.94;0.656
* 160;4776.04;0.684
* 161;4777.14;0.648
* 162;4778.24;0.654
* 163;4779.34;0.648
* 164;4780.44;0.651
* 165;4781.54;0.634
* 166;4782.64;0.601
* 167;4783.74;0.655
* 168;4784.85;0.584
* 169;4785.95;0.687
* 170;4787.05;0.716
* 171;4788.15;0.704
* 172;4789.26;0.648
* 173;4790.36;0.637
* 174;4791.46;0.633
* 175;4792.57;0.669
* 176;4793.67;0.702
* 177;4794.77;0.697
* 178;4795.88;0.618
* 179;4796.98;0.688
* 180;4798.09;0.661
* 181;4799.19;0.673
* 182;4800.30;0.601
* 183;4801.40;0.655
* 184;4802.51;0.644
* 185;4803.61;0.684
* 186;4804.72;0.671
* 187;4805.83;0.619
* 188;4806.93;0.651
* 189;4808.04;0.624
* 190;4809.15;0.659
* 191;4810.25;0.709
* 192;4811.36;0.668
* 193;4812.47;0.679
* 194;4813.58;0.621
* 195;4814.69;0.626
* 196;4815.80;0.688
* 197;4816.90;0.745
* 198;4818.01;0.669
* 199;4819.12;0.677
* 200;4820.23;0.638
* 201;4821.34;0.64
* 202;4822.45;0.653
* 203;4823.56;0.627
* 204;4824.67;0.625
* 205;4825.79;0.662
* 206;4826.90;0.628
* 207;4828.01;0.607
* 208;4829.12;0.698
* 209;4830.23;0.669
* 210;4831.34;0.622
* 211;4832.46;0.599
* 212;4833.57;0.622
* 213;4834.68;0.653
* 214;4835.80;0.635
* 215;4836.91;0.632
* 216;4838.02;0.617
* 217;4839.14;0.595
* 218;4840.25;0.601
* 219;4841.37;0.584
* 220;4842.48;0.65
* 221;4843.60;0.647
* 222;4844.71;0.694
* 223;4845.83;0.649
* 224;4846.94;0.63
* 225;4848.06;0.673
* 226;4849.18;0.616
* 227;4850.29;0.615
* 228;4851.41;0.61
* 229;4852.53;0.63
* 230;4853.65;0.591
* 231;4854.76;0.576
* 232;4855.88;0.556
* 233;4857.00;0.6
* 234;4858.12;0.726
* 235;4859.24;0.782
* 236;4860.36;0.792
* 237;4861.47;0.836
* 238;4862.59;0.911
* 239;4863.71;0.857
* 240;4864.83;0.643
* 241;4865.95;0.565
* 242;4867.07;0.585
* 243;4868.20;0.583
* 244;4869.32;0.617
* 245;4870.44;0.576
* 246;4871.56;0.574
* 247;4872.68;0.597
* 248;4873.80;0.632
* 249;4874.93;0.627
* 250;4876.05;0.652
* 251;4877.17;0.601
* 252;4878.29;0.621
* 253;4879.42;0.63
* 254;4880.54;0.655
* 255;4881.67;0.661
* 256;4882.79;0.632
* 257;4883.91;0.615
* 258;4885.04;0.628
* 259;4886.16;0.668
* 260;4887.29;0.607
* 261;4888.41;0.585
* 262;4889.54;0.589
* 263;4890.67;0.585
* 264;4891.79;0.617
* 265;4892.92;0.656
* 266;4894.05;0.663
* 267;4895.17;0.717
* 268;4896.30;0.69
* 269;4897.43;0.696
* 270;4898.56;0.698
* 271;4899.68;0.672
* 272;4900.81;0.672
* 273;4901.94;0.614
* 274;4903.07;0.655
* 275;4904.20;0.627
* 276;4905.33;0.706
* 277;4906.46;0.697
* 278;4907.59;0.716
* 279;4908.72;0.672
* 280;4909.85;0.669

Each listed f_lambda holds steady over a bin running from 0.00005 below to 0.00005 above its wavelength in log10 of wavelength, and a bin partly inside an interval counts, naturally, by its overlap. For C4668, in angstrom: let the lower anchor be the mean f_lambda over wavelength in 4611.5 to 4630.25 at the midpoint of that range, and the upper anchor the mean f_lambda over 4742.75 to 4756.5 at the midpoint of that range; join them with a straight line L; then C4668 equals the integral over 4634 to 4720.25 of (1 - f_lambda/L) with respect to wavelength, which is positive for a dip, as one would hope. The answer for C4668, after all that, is 4.3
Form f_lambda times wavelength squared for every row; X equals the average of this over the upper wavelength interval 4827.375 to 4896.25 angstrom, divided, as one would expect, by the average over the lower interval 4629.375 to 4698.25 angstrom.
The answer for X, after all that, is 1.1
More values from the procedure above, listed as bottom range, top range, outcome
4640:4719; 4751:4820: 1.11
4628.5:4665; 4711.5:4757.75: 1.05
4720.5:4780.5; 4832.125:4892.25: 1.05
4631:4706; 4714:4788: 1.07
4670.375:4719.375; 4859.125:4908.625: 1.15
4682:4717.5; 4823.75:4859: 1.08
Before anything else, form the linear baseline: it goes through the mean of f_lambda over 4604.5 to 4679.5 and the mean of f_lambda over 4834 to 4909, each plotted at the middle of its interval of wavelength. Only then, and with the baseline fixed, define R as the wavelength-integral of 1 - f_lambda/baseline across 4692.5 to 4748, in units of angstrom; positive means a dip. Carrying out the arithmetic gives 0.9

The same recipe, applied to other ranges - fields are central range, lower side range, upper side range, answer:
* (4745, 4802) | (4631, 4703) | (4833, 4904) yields -1.4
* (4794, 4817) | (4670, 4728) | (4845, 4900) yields -0.8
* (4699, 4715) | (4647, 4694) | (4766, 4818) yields 0.3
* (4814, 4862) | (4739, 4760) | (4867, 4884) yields -1.6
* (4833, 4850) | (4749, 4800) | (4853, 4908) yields 0.5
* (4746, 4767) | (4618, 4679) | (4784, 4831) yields 0.3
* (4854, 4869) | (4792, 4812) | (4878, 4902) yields -0.9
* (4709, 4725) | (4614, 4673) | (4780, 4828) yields 0.1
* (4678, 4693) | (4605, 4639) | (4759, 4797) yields 0.7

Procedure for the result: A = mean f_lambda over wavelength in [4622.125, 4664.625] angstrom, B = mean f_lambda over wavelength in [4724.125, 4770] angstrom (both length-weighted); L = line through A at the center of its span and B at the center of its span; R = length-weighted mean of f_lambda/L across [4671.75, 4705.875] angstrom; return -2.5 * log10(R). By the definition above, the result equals 0.02 mag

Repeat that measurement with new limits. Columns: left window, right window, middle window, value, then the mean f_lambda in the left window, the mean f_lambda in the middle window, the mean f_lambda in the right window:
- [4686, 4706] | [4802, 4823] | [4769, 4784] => -0.01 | 0.616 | 0.653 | 0.662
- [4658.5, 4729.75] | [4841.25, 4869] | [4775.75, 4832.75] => -0.01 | 0.618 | 0.655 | 0.665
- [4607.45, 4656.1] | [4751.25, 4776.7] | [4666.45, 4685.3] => 0.05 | 0.633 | 0.607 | 0.64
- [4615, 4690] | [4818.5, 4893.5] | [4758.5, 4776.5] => 0.00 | 0.624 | 0.635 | 0.641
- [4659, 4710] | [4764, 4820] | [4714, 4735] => 0.03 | 0.615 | 0.615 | 0.655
